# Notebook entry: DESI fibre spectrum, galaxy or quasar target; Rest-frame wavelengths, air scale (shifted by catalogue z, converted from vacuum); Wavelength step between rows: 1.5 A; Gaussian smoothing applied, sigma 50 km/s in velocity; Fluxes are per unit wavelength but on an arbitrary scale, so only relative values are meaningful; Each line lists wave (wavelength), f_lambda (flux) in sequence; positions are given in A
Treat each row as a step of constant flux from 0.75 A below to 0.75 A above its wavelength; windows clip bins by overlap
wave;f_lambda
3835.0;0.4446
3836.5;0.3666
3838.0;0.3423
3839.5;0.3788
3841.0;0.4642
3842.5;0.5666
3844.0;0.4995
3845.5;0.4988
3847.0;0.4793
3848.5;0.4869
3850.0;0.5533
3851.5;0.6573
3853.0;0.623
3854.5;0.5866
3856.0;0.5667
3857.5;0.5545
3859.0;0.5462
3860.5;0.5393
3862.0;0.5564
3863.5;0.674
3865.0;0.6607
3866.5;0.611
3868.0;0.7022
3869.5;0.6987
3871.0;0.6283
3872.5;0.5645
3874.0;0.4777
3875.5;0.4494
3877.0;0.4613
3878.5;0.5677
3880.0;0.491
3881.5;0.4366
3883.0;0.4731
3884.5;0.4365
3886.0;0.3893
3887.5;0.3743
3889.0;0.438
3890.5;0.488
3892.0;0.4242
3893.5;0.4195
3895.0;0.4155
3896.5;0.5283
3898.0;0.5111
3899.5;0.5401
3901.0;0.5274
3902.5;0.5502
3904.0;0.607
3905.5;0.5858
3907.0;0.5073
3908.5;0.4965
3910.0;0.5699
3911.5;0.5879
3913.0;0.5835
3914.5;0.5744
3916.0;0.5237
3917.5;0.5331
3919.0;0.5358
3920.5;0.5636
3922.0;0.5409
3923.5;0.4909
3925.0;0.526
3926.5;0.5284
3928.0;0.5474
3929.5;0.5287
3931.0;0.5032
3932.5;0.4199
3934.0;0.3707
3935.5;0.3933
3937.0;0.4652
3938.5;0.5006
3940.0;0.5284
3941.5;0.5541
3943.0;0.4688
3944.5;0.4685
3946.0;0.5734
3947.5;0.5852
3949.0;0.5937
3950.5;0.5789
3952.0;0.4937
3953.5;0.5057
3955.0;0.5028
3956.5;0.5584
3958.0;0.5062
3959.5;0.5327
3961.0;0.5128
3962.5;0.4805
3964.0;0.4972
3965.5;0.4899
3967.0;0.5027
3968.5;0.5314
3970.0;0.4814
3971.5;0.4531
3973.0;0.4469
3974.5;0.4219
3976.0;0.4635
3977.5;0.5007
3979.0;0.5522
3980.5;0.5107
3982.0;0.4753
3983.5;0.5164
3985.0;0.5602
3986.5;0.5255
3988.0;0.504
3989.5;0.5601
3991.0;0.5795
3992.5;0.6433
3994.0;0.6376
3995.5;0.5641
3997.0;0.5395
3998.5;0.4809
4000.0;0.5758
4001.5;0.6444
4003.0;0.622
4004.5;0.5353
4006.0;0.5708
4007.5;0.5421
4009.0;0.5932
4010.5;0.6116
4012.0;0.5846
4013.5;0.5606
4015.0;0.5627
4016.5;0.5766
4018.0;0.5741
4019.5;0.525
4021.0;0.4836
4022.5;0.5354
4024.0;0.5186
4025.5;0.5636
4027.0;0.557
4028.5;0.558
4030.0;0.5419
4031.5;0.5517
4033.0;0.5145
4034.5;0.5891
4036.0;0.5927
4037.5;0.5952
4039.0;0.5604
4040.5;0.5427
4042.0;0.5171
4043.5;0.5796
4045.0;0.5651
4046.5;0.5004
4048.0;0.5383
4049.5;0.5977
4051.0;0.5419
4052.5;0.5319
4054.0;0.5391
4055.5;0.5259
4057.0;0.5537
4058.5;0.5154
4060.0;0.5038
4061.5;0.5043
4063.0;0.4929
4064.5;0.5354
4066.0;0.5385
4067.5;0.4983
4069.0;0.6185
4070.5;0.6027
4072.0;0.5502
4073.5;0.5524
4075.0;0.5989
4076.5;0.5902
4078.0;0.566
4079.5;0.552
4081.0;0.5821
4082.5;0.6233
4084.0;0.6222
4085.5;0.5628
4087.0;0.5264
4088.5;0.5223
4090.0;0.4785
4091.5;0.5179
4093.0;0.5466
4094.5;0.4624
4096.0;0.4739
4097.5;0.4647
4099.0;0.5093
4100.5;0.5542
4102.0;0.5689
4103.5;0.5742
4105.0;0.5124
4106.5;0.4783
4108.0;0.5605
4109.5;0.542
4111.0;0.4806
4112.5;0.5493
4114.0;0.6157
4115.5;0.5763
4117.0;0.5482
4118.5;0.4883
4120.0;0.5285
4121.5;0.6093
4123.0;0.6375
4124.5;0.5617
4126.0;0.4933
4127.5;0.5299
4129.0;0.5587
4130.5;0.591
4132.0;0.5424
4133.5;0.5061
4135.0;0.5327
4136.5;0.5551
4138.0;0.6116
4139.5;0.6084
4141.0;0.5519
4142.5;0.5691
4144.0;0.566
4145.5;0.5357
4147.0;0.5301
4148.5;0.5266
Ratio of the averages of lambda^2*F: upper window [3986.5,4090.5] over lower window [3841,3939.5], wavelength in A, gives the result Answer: 1.1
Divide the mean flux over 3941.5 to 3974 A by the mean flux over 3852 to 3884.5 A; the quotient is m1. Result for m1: 0.91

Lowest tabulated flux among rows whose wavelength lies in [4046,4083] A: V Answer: 0.4929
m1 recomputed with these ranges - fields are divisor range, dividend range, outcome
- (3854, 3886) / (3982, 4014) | 1.03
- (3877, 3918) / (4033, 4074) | 1.09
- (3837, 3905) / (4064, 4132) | 1.05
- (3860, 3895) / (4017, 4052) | 1.06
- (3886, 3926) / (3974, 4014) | 1.07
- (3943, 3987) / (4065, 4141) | 1.08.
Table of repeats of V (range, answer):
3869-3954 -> 0.3707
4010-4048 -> 0.4836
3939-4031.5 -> 0.4219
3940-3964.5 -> 0.4685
